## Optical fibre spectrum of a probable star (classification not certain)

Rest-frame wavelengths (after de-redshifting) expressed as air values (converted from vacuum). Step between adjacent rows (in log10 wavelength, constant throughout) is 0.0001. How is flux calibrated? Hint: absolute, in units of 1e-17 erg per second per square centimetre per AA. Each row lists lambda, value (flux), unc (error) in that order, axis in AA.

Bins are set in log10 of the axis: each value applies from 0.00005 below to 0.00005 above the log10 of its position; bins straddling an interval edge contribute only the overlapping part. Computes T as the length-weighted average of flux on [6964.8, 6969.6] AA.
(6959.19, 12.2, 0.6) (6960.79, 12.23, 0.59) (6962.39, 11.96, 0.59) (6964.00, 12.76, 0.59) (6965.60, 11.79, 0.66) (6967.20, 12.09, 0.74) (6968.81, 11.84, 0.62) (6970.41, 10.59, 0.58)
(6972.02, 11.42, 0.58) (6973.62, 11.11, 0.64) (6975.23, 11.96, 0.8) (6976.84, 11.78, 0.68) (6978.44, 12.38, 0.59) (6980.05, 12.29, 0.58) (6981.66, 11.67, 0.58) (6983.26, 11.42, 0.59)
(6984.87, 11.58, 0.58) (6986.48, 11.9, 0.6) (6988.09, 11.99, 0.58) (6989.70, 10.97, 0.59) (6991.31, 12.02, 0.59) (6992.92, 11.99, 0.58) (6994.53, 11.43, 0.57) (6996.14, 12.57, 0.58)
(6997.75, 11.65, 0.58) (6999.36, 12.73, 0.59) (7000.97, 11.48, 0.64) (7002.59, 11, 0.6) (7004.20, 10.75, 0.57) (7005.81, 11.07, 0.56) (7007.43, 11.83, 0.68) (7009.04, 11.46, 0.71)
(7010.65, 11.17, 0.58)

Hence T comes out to 11.9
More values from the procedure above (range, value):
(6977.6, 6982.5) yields 12.1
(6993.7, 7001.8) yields 12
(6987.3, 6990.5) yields 11.5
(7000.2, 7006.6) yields 11.1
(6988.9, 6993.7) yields 11.7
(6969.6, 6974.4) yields 11.1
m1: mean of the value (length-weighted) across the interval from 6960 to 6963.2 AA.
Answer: 12.1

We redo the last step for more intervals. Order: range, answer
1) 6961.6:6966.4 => 12.2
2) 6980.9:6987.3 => 11.6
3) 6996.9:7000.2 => 12.2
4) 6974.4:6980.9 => 12.1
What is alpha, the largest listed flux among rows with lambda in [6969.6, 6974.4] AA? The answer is 11.42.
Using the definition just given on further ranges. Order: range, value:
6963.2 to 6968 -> 12.76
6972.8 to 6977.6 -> 11.96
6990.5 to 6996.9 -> 12.57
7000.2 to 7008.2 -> 11.83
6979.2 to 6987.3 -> 12.29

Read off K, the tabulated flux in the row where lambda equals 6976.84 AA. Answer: 11.78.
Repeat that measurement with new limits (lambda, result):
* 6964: 12.76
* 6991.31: 12.02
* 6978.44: 12.38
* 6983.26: 11.42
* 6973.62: 11.11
